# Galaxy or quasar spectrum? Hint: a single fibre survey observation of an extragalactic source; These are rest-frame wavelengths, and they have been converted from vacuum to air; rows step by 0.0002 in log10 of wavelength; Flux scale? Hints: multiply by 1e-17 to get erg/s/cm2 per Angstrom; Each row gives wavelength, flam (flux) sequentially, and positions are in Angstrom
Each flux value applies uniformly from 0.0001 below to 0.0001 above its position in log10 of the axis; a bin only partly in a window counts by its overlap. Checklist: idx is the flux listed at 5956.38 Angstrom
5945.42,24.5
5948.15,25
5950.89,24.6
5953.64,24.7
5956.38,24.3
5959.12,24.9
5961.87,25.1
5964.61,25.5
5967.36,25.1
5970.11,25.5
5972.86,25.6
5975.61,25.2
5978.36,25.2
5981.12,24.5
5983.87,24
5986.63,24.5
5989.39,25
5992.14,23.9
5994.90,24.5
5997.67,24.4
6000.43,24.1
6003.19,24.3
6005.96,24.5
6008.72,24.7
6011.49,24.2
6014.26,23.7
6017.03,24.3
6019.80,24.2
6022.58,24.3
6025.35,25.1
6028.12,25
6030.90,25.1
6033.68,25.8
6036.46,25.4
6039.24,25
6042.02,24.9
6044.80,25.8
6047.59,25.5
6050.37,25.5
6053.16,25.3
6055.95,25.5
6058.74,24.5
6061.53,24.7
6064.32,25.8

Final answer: 24.3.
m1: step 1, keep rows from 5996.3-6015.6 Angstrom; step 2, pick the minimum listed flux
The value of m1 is 23.7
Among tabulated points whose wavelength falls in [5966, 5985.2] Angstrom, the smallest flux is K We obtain 24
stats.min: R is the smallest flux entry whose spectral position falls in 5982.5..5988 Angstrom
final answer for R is 24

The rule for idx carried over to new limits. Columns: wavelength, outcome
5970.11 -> 25.5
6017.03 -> 24.3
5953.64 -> 24.7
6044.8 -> 25.8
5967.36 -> 25.1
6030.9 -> 25.1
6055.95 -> 25.5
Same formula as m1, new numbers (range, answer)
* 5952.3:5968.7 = 24.3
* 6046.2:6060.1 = 24.5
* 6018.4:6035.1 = 24.2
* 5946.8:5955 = 24.6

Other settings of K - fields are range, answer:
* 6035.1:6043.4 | 24.9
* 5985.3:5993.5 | 23.9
